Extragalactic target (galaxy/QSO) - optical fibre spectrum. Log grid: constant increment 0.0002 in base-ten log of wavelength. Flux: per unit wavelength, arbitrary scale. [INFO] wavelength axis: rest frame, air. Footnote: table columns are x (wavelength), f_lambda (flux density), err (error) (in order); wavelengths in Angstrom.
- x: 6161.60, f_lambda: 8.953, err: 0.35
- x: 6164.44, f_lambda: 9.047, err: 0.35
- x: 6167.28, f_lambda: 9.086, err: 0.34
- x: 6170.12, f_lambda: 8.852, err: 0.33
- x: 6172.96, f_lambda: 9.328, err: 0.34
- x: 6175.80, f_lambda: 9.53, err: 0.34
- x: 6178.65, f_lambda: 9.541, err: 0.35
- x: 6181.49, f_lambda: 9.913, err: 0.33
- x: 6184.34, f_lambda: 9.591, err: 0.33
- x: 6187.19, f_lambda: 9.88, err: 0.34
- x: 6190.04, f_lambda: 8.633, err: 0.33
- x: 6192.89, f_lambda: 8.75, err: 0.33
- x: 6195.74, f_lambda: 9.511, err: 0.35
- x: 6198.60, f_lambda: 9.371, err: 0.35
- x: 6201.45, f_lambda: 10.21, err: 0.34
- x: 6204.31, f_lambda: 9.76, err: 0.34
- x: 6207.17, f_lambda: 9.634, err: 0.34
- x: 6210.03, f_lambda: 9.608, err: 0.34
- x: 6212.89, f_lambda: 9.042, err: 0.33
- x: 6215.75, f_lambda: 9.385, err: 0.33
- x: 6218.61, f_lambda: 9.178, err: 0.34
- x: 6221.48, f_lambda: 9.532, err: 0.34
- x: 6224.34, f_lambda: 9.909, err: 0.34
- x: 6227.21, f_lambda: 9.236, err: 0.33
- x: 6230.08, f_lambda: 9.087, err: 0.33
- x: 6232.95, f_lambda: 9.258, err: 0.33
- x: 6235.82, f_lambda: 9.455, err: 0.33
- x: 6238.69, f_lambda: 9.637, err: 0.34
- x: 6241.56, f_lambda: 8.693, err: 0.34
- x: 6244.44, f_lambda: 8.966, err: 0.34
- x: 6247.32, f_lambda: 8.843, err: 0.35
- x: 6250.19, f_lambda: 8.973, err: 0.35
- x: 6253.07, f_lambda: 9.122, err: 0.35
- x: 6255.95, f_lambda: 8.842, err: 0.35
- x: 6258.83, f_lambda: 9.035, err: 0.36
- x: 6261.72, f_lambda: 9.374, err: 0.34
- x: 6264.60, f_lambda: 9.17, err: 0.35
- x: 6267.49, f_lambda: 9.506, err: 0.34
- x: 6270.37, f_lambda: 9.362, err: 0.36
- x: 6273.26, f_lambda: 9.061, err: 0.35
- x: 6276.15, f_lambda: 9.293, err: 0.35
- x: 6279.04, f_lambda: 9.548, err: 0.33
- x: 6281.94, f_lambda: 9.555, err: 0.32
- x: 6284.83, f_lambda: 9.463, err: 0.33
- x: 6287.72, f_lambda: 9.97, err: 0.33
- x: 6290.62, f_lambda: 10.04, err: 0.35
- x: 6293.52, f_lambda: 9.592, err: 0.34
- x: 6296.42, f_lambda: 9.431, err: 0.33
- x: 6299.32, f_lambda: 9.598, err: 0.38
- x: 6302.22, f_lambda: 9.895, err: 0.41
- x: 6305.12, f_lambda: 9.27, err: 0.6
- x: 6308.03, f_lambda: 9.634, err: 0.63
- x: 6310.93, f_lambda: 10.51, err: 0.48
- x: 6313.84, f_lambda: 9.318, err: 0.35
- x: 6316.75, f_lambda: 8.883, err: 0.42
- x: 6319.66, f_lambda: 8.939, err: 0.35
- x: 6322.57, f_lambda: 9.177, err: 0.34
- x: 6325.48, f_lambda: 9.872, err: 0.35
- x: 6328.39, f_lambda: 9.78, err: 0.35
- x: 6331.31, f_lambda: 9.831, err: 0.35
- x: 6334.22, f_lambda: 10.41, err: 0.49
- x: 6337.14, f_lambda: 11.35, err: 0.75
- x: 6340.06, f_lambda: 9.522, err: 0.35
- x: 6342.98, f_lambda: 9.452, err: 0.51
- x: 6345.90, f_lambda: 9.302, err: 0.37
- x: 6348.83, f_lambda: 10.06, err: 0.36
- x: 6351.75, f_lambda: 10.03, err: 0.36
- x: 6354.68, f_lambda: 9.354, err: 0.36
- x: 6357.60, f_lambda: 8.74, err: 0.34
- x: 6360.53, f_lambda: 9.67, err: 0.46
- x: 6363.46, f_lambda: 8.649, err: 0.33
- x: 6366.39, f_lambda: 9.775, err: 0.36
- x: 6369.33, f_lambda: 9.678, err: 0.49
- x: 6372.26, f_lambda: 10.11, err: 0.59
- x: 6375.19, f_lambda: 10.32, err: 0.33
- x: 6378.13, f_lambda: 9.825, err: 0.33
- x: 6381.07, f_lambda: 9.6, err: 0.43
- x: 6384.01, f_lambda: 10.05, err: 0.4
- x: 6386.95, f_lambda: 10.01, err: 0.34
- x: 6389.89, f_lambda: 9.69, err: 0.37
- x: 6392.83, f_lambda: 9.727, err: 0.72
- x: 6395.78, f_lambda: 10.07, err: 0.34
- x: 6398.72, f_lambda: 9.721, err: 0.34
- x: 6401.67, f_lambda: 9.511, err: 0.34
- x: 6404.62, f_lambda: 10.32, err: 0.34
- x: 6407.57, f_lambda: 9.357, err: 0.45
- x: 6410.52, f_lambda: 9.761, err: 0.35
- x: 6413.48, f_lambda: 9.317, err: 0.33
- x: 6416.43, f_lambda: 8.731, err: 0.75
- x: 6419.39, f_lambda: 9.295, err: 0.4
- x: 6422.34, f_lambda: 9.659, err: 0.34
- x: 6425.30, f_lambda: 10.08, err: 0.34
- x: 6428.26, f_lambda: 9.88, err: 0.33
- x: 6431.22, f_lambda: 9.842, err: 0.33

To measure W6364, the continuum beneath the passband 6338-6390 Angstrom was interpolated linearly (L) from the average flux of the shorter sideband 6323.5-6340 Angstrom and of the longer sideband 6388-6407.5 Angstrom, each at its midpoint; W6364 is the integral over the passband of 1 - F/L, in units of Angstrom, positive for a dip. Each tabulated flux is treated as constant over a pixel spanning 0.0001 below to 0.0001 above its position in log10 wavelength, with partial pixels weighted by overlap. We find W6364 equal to 1.6 Angstrom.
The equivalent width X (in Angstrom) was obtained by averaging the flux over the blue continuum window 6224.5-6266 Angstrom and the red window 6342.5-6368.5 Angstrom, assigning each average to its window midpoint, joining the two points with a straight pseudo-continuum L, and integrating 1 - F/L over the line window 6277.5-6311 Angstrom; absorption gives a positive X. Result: -1.4 Angstrom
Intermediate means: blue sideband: 9.14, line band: 9.67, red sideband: 9.45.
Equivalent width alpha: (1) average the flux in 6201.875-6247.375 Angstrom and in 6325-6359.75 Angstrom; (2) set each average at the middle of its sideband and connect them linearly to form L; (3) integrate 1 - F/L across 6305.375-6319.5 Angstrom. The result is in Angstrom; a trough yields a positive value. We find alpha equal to 0.3 Angstrom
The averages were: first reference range 9.36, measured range 9.5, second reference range 9.8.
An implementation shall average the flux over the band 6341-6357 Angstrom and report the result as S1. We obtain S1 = 9.59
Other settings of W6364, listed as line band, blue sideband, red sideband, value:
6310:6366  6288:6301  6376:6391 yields 0.89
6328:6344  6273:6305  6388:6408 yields -0.68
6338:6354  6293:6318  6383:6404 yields -0.04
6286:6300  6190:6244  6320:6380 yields -0.22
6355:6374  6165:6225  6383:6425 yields 0.35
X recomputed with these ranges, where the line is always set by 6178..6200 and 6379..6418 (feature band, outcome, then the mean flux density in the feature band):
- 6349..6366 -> 0.4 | 9.38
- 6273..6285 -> 0.1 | 9.4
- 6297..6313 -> -0.3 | 9.75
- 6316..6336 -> -0.1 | 9.61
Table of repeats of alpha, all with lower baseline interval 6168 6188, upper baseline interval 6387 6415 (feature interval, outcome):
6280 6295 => -0.17 Angstrom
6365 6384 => -0.38 Angstrom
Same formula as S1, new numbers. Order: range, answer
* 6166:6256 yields 9.33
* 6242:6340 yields 9.5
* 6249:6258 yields 8.98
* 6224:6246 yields 9.24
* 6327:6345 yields 10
